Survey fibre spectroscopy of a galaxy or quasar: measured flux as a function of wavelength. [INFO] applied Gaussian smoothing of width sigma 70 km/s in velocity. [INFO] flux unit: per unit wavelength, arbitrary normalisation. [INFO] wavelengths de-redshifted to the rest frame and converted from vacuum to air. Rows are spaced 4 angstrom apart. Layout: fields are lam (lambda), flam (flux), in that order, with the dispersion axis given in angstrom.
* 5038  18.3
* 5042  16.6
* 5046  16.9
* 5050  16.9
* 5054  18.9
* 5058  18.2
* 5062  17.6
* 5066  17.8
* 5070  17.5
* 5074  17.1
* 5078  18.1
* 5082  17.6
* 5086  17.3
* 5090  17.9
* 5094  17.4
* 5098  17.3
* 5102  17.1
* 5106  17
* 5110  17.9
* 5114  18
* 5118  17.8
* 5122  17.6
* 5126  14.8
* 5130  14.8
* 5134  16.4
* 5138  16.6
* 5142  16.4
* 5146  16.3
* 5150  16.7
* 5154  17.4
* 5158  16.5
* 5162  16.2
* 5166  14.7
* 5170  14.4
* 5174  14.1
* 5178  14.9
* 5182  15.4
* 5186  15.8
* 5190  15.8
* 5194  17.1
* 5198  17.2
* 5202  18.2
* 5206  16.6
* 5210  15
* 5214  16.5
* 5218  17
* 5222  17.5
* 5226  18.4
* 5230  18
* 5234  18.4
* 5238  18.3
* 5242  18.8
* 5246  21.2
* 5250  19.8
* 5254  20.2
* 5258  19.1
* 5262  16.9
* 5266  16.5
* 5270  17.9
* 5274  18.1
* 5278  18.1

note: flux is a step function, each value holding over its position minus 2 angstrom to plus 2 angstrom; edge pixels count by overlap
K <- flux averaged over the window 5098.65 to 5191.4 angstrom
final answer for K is 16.2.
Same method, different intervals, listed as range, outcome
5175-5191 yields 15.4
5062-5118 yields 17.6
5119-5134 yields 16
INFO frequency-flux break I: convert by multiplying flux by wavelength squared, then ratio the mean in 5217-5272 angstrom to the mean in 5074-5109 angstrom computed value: 1.1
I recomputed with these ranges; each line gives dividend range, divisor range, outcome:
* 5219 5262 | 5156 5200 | 1.23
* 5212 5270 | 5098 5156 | 1.14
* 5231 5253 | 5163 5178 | 1.36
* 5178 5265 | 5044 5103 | 1.06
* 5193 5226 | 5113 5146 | 1.06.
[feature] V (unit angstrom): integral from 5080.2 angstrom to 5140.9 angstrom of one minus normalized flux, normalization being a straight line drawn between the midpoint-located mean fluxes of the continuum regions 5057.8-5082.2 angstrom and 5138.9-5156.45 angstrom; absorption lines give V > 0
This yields 0.5 angstrom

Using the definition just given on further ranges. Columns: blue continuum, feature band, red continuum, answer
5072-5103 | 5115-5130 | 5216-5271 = 0.96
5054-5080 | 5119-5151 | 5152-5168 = 0.76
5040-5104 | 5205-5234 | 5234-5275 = 2.12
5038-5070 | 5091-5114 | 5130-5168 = -0.68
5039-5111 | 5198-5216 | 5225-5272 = 1.68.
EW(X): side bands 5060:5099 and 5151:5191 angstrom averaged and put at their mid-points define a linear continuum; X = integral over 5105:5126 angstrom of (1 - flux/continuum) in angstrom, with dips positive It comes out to -0.8 angstrom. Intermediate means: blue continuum 17.6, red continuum 15.5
